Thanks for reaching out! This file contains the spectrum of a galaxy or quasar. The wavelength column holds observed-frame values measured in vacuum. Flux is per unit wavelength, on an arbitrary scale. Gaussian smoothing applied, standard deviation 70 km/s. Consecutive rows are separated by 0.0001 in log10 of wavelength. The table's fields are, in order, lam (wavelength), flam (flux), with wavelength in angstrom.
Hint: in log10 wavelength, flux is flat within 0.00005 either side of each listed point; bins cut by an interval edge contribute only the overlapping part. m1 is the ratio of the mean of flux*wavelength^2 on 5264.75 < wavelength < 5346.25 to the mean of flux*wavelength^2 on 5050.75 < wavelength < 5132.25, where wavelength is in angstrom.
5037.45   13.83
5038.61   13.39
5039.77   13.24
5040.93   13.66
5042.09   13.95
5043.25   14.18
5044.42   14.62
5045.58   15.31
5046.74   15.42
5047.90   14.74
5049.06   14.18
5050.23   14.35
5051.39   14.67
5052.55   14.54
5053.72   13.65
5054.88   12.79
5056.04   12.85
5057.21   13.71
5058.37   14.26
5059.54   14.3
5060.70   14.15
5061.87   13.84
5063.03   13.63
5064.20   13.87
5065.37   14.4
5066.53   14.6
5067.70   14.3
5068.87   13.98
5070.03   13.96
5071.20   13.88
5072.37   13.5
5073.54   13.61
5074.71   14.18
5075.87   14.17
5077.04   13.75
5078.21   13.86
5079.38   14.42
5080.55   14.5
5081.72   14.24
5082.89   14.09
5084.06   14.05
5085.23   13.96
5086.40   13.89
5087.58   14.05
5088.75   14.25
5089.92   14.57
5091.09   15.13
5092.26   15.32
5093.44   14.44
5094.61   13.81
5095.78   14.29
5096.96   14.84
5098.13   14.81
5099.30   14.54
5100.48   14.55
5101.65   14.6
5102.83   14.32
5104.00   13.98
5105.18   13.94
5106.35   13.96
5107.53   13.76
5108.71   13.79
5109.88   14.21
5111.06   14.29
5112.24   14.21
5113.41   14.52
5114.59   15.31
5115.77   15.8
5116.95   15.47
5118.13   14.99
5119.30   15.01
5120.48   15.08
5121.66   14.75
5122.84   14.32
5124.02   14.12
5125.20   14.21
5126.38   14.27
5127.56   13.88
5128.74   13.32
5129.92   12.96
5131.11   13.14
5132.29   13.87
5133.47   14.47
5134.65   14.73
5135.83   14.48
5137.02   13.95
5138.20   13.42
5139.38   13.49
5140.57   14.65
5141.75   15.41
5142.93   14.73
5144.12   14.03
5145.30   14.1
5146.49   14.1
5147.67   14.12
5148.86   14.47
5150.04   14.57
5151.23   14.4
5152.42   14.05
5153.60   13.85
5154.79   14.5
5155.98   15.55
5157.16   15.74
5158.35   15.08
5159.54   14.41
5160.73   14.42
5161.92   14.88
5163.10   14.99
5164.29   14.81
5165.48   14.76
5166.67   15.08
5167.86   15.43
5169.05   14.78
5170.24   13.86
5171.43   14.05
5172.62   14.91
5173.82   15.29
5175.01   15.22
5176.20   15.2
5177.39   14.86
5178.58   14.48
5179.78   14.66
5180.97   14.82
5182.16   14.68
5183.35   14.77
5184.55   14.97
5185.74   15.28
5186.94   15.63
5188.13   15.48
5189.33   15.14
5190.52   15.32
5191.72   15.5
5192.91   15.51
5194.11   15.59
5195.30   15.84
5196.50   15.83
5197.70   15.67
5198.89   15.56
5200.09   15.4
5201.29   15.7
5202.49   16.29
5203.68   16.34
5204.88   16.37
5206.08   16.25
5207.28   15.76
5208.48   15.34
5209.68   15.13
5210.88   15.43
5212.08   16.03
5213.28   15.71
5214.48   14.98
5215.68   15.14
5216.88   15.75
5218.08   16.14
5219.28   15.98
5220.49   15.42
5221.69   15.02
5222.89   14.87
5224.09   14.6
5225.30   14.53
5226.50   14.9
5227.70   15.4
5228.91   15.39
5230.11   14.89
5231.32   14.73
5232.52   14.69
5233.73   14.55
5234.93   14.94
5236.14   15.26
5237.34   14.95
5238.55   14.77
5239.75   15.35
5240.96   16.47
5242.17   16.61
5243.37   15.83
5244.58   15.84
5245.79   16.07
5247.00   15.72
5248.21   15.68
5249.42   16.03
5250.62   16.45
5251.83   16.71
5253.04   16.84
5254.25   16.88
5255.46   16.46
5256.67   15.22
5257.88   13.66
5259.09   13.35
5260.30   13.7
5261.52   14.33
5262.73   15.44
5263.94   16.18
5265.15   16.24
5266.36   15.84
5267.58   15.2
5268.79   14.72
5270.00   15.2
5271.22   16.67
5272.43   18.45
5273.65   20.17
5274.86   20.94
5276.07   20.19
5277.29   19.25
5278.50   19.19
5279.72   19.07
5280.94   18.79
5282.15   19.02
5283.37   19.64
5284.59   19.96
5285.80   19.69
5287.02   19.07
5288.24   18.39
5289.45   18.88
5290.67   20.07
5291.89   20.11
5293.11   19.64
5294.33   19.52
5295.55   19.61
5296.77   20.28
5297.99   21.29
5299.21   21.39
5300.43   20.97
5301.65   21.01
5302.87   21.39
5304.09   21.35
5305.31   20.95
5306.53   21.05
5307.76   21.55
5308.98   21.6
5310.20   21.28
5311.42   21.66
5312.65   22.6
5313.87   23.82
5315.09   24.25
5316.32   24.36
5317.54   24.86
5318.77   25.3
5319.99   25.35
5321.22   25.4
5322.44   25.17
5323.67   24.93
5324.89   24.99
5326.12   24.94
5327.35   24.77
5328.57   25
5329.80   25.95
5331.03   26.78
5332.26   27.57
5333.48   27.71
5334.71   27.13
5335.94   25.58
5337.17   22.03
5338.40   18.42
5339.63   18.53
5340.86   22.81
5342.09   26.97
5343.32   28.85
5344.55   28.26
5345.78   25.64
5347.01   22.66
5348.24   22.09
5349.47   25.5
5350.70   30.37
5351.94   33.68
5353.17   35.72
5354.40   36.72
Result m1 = 1.67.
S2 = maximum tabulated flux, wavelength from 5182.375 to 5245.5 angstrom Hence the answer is 16.61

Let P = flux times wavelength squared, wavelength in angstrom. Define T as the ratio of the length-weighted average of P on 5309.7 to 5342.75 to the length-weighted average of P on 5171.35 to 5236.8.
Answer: 1.67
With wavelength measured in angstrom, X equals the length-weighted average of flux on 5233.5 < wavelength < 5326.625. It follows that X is 19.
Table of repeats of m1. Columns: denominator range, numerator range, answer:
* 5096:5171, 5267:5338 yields 1.60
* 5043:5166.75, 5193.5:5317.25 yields 1.29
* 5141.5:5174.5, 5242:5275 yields 1.14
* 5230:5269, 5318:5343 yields 1.65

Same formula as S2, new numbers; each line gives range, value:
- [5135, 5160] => 15.74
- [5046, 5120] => 15.8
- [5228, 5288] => 20.94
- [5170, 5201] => 15.84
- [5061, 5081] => 14.6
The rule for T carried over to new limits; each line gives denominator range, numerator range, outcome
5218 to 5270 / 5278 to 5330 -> 1.45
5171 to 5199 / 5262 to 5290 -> 1.23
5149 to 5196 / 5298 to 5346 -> 1.69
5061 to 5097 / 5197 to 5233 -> 1.15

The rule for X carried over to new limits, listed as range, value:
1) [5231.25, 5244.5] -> 15.3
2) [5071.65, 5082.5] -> 14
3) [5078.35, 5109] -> 14.3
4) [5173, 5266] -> 15.4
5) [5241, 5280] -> 16.5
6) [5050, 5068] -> 14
